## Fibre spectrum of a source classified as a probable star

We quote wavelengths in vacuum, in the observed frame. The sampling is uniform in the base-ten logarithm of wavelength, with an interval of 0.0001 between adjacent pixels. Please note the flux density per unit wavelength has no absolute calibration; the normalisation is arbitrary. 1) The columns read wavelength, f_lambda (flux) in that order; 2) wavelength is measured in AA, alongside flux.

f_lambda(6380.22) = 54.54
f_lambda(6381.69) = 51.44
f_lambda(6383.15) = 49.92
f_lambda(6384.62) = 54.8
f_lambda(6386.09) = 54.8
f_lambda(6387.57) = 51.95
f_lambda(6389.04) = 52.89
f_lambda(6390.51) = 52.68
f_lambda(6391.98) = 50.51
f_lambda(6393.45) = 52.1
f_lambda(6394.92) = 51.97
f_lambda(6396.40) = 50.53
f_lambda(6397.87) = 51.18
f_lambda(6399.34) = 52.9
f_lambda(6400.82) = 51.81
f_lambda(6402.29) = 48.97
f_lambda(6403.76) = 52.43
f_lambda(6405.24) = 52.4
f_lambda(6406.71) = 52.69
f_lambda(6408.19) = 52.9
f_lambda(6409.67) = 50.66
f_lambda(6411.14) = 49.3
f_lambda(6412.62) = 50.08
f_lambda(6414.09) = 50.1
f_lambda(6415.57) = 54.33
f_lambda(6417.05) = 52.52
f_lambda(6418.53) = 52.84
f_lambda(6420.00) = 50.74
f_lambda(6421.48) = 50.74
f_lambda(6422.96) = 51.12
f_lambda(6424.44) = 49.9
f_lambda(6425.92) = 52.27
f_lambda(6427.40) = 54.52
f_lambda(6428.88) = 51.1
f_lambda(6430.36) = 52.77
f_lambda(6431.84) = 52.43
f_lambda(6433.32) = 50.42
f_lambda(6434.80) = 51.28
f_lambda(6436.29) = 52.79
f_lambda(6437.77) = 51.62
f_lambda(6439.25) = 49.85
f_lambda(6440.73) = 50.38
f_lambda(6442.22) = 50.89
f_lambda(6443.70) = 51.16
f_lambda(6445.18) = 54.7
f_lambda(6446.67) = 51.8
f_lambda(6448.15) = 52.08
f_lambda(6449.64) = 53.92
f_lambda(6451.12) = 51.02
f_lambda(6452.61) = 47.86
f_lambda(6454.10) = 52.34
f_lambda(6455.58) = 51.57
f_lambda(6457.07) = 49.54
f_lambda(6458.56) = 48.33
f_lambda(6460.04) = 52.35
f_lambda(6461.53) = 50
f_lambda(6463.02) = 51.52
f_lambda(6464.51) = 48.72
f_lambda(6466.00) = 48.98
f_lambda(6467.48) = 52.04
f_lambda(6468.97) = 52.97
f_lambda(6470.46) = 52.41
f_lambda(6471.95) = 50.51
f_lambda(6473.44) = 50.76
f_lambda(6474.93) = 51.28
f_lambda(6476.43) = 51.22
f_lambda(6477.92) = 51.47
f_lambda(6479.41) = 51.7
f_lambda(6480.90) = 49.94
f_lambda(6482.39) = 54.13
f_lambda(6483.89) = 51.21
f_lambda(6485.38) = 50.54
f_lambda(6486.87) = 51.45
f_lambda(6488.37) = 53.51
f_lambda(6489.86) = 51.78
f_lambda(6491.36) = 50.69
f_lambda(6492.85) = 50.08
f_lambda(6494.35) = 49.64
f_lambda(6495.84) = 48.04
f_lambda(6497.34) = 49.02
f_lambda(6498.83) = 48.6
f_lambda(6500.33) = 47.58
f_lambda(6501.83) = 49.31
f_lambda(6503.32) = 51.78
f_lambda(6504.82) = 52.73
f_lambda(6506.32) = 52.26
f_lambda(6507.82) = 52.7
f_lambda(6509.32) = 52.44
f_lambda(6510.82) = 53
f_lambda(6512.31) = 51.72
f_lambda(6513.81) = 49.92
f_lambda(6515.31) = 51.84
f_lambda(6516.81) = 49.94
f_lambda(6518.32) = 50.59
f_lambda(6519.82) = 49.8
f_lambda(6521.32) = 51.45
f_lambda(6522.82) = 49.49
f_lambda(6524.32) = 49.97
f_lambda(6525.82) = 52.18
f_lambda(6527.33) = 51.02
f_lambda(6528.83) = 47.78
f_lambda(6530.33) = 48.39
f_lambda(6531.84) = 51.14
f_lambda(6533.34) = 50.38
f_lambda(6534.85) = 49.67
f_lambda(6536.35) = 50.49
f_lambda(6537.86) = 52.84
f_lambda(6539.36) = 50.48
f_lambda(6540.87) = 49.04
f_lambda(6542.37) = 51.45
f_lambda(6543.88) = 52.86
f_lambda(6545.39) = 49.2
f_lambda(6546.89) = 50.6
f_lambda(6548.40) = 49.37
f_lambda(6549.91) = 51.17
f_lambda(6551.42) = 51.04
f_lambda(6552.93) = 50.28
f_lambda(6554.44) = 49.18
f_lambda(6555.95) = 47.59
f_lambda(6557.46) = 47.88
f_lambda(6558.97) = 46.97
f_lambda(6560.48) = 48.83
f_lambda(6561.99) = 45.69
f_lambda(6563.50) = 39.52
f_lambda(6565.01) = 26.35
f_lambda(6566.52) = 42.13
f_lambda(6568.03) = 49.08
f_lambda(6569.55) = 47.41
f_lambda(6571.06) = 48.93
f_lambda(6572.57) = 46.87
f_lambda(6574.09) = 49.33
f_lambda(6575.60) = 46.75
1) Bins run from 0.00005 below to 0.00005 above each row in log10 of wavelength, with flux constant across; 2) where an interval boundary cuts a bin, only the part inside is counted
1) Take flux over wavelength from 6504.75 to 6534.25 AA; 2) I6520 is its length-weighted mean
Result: 50.9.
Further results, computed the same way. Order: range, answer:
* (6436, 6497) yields 51.1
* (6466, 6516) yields 51.1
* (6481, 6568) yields 49.6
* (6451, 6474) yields 50.7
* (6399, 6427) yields 51.5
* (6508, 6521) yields 51.2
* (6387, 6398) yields 51.8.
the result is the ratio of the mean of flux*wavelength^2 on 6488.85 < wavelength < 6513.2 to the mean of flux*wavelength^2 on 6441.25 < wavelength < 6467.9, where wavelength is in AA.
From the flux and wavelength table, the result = 1.01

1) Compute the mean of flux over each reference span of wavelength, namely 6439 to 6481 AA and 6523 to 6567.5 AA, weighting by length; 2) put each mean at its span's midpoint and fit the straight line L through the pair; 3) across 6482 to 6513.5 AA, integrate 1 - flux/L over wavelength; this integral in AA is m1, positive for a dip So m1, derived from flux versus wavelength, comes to -0.7 AA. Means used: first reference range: 51.1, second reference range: 48.4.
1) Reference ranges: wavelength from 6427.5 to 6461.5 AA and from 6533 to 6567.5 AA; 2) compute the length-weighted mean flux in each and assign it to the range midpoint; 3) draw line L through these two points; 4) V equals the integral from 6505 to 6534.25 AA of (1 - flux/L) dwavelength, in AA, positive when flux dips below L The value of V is -1.2 AA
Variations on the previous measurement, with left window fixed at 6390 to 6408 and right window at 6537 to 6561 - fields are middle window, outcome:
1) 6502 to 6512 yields -0.4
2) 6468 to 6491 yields -0.4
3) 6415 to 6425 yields -0.1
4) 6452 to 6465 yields 0.2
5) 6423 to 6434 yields -0.1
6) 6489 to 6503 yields 0.3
